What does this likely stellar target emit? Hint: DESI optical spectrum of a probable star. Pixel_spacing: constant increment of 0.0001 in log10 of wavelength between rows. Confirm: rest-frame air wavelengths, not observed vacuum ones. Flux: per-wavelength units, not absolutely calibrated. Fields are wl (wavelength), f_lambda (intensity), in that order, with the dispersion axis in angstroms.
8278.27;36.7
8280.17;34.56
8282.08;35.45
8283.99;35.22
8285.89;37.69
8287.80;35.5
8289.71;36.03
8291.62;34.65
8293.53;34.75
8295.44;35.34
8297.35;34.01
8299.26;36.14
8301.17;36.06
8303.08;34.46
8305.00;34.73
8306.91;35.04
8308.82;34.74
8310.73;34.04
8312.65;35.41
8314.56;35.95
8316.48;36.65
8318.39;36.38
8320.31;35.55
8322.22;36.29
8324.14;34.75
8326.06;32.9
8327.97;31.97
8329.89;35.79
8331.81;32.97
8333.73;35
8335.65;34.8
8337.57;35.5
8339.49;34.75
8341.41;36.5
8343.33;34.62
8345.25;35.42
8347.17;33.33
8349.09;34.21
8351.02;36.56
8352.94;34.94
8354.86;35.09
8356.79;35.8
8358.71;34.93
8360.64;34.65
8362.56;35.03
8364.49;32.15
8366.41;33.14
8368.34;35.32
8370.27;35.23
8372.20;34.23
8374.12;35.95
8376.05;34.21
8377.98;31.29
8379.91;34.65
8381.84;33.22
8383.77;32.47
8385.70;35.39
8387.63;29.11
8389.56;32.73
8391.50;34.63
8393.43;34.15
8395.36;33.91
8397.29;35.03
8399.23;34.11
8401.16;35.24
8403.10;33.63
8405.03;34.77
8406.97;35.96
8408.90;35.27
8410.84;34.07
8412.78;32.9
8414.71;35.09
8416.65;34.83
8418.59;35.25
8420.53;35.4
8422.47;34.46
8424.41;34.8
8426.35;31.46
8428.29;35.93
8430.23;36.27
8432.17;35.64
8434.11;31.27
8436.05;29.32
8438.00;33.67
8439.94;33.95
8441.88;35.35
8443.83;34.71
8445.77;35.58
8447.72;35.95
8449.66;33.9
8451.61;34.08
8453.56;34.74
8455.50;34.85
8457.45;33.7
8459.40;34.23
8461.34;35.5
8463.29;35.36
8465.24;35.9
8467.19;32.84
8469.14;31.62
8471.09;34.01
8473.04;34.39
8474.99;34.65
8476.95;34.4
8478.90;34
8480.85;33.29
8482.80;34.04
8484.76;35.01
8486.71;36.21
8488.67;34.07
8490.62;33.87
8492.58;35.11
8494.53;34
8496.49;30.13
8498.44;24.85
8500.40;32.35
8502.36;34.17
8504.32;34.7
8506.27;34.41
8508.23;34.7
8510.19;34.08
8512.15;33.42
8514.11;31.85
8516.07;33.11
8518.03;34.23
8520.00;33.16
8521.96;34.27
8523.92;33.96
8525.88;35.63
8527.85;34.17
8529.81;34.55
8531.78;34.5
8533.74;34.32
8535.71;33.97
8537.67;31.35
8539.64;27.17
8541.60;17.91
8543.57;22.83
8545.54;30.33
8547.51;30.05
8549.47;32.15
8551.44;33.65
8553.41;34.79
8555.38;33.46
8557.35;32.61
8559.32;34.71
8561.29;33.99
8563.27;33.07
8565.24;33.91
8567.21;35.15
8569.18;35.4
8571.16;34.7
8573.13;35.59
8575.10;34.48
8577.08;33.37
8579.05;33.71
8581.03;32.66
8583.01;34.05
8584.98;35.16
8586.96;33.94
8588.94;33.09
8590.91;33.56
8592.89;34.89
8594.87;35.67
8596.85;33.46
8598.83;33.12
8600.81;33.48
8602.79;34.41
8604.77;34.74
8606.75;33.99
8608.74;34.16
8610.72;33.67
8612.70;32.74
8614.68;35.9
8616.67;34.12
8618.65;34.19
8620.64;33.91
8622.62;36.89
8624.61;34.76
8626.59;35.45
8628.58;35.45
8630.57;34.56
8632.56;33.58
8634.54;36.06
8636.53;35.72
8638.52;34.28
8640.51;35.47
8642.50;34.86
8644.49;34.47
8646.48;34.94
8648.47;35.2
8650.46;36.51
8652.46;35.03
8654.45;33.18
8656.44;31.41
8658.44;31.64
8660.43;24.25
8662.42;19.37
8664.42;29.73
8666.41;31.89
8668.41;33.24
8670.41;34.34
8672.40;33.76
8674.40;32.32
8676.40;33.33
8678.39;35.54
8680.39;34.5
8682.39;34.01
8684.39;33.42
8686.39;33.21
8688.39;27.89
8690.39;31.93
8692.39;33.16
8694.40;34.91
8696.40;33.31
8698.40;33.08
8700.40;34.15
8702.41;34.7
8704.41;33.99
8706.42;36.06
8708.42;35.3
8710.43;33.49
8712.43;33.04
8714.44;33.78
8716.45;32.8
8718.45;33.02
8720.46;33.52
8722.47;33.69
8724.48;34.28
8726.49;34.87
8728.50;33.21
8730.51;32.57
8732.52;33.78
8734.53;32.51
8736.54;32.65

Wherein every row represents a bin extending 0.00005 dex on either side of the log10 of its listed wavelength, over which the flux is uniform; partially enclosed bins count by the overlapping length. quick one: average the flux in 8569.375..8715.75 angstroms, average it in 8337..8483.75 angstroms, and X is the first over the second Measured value 0.98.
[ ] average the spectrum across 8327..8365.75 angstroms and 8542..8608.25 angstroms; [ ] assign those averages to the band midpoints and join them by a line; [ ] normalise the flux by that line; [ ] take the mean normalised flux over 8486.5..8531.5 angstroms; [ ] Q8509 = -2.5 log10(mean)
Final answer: 0.01 mag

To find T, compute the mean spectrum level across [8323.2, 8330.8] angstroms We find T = 33.8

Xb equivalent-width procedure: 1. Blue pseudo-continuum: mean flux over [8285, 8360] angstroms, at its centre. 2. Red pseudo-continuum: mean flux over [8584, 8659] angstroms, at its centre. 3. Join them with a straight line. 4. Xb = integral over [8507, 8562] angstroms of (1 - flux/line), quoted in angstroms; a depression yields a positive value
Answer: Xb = 3.7 angstroms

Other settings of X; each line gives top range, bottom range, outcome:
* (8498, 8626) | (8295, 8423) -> 0.96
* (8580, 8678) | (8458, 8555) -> 1.02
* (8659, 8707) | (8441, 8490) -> 0.94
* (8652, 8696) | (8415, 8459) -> 0.93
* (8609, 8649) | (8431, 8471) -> 1.02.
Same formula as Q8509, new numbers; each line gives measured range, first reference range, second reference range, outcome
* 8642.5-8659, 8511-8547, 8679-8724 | -0.04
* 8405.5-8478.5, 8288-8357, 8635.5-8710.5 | 0.00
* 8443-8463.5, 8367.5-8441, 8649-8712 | -0.03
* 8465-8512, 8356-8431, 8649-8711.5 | 0.01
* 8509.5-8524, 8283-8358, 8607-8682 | 0.02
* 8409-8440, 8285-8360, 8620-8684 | 0.02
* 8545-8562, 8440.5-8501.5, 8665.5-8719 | 0.03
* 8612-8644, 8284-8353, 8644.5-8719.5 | -0.05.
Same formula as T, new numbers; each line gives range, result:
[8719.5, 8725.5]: 33.8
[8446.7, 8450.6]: 34.9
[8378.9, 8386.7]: 33.9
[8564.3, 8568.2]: 34.6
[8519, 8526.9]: 34.2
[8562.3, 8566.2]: 33.5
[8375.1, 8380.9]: 33.4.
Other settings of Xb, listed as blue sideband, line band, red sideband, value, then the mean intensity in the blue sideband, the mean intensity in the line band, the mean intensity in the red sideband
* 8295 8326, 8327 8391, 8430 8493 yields 1.24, 35.3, 34.3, 34.3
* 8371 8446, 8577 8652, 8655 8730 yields -3.20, 34.1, 34.5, 32.7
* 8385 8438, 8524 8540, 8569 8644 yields 0.38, 34.1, 33.5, 34.4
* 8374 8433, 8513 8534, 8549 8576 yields 0.13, 34.2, 34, 34.2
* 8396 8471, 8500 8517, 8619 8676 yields 0.16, 34.4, 33.7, 33.3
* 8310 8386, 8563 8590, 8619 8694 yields -0.47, 34.7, 34.2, 33.2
